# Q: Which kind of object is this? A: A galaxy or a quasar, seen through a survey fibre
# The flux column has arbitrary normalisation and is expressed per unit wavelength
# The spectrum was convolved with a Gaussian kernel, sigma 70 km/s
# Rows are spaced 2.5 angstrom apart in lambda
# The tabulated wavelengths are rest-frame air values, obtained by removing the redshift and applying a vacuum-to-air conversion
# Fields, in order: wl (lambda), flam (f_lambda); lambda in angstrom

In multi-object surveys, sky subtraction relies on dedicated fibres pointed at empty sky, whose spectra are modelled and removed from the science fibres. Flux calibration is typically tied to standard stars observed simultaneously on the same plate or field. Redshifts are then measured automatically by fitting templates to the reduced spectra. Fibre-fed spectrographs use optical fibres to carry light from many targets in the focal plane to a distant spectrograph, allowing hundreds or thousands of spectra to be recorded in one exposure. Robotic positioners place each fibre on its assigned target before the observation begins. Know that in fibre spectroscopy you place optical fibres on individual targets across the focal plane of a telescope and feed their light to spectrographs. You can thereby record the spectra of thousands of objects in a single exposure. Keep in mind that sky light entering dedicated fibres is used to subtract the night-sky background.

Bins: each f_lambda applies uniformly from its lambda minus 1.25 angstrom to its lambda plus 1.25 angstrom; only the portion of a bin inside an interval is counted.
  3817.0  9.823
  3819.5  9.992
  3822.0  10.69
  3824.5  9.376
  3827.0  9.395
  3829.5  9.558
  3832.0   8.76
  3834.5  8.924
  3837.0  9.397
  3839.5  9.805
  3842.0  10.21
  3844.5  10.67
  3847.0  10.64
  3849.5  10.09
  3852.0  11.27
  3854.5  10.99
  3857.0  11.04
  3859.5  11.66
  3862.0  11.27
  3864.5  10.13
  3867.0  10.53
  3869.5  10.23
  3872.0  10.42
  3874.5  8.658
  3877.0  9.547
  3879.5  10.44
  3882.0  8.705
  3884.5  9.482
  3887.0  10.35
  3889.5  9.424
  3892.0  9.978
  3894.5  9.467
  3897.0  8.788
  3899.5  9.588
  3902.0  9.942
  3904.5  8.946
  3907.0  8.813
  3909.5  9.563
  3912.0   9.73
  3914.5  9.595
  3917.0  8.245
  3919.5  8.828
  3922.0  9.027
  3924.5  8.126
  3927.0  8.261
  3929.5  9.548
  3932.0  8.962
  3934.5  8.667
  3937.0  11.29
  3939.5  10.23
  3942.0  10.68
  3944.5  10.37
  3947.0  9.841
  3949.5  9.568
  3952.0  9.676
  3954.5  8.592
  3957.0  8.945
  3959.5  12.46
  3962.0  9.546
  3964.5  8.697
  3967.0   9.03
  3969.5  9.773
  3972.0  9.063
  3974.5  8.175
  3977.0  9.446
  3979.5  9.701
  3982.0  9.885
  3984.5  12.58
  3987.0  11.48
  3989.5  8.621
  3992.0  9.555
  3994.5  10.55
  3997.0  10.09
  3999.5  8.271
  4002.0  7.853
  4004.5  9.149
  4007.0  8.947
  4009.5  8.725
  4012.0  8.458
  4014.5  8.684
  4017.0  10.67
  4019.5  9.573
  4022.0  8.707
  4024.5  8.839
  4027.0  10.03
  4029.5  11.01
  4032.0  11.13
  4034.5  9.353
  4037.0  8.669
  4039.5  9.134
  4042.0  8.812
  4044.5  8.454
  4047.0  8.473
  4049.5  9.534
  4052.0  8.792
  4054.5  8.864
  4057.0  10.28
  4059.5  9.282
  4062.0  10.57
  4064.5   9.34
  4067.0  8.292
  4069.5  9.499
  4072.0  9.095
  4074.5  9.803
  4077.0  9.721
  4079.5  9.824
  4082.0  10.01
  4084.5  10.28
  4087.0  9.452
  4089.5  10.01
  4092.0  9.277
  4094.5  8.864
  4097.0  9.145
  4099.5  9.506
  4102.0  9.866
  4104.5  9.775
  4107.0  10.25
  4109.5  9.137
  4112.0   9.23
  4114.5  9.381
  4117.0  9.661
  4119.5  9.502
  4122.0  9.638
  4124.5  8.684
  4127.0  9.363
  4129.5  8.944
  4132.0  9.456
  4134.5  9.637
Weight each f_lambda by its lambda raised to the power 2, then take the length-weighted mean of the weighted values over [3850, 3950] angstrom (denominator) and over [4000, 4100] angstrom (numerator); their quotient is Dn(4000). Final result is 1.03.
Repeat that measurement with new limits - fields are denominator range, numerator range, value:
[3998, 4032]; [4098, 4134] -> 1.08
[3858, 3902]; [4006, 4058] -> 1.01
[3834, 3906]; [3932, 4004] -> 1.02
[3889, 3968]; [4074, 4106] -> 1.11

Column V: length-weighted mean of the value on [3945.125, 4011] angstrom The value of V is 9.55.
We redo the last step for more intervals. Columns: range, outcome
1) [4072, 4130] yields 9.53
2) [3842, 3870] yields 10.8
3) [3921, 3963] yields 9.64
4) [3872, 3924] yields 9.36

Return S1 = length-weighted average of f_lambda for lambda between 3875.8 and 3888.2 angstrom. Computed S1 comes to 9.7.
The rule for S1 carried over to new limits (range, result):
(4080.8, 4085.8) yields 10.1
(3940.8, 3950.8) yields 10.1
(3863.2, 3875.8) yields 10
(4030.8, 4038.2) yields 9.71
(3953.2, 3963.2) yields 9.89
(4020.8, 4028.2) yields 9.19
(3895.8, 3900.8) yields 9.2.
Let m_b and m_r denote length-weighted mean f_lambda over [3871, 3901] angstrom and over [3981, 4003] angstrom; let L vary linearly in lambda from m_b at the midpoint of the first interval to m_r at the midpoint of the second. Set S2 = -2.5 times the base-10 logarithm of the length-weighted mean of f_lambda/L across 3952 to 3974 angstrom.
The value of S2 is 0.04 mag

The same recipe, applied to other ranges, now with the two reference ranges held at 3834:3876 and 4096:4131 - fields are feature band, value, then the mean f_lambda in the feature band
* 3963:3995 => 0.02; 9.71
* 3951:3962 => 0.01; 9.88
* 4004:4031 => 0.05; 9.37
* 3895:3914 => 0.09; 9.35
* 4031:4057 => 0.06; 9.16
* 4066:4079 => 0.03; 9.33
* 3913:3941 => 0.10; 9.18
